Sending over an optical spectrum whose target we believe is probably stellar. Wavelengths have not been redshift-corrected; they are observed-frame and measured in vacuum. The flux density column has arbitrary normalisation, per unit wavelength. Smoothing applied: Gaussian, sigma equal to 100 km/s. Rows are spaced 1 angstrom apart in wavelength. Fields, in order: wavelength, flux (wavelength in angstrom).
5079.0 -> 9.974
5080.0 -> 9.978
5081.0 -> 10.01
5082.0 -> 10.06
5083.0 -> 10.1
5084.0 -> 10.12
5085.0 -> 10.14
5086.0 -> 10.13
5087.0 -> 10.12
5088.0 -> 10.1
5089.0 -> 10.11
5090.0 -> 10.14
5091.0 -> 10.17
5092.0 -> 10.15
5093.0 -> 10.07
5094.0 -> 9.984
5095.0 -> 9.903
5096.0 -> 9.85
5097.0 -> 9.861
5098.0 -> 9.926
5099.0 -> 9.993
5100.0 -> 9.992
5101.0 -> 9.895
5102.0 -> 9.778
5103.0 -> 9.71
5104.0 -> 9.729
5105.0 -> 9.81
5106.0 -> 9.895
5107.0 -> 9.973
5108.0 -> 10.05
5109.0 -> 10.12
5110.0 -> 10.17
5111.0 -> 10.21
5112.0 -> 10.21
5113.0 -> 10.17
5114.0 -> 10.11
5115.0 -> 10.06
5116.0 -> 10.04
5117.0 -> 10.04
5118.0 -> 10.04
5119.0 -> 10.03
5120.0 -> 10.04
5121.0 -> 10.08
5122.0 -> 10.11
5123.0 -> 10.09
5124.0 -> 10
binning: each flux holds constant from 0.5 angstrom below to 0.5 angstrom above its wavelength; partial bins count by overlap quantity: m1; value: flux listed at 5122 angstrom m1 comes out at 10.11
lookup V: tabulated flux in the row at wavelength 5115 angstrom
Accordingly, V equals 10.06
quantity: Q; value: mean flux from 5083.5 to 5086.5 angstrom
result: 10.1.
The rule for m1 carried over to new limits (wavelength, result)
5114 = 10.11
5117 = 10.04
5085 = 10.14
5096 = 9.85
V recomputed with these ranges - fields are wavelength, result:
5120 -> 10.04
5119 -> 10.03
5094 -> 9.984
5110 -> 10.17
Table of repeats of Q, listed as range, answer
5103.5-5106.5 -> 9.81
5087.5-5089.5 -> 10.1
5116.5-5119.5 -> 10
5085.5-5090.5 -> 10.1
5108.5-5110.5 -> 10.1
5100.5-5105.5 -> 9.78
